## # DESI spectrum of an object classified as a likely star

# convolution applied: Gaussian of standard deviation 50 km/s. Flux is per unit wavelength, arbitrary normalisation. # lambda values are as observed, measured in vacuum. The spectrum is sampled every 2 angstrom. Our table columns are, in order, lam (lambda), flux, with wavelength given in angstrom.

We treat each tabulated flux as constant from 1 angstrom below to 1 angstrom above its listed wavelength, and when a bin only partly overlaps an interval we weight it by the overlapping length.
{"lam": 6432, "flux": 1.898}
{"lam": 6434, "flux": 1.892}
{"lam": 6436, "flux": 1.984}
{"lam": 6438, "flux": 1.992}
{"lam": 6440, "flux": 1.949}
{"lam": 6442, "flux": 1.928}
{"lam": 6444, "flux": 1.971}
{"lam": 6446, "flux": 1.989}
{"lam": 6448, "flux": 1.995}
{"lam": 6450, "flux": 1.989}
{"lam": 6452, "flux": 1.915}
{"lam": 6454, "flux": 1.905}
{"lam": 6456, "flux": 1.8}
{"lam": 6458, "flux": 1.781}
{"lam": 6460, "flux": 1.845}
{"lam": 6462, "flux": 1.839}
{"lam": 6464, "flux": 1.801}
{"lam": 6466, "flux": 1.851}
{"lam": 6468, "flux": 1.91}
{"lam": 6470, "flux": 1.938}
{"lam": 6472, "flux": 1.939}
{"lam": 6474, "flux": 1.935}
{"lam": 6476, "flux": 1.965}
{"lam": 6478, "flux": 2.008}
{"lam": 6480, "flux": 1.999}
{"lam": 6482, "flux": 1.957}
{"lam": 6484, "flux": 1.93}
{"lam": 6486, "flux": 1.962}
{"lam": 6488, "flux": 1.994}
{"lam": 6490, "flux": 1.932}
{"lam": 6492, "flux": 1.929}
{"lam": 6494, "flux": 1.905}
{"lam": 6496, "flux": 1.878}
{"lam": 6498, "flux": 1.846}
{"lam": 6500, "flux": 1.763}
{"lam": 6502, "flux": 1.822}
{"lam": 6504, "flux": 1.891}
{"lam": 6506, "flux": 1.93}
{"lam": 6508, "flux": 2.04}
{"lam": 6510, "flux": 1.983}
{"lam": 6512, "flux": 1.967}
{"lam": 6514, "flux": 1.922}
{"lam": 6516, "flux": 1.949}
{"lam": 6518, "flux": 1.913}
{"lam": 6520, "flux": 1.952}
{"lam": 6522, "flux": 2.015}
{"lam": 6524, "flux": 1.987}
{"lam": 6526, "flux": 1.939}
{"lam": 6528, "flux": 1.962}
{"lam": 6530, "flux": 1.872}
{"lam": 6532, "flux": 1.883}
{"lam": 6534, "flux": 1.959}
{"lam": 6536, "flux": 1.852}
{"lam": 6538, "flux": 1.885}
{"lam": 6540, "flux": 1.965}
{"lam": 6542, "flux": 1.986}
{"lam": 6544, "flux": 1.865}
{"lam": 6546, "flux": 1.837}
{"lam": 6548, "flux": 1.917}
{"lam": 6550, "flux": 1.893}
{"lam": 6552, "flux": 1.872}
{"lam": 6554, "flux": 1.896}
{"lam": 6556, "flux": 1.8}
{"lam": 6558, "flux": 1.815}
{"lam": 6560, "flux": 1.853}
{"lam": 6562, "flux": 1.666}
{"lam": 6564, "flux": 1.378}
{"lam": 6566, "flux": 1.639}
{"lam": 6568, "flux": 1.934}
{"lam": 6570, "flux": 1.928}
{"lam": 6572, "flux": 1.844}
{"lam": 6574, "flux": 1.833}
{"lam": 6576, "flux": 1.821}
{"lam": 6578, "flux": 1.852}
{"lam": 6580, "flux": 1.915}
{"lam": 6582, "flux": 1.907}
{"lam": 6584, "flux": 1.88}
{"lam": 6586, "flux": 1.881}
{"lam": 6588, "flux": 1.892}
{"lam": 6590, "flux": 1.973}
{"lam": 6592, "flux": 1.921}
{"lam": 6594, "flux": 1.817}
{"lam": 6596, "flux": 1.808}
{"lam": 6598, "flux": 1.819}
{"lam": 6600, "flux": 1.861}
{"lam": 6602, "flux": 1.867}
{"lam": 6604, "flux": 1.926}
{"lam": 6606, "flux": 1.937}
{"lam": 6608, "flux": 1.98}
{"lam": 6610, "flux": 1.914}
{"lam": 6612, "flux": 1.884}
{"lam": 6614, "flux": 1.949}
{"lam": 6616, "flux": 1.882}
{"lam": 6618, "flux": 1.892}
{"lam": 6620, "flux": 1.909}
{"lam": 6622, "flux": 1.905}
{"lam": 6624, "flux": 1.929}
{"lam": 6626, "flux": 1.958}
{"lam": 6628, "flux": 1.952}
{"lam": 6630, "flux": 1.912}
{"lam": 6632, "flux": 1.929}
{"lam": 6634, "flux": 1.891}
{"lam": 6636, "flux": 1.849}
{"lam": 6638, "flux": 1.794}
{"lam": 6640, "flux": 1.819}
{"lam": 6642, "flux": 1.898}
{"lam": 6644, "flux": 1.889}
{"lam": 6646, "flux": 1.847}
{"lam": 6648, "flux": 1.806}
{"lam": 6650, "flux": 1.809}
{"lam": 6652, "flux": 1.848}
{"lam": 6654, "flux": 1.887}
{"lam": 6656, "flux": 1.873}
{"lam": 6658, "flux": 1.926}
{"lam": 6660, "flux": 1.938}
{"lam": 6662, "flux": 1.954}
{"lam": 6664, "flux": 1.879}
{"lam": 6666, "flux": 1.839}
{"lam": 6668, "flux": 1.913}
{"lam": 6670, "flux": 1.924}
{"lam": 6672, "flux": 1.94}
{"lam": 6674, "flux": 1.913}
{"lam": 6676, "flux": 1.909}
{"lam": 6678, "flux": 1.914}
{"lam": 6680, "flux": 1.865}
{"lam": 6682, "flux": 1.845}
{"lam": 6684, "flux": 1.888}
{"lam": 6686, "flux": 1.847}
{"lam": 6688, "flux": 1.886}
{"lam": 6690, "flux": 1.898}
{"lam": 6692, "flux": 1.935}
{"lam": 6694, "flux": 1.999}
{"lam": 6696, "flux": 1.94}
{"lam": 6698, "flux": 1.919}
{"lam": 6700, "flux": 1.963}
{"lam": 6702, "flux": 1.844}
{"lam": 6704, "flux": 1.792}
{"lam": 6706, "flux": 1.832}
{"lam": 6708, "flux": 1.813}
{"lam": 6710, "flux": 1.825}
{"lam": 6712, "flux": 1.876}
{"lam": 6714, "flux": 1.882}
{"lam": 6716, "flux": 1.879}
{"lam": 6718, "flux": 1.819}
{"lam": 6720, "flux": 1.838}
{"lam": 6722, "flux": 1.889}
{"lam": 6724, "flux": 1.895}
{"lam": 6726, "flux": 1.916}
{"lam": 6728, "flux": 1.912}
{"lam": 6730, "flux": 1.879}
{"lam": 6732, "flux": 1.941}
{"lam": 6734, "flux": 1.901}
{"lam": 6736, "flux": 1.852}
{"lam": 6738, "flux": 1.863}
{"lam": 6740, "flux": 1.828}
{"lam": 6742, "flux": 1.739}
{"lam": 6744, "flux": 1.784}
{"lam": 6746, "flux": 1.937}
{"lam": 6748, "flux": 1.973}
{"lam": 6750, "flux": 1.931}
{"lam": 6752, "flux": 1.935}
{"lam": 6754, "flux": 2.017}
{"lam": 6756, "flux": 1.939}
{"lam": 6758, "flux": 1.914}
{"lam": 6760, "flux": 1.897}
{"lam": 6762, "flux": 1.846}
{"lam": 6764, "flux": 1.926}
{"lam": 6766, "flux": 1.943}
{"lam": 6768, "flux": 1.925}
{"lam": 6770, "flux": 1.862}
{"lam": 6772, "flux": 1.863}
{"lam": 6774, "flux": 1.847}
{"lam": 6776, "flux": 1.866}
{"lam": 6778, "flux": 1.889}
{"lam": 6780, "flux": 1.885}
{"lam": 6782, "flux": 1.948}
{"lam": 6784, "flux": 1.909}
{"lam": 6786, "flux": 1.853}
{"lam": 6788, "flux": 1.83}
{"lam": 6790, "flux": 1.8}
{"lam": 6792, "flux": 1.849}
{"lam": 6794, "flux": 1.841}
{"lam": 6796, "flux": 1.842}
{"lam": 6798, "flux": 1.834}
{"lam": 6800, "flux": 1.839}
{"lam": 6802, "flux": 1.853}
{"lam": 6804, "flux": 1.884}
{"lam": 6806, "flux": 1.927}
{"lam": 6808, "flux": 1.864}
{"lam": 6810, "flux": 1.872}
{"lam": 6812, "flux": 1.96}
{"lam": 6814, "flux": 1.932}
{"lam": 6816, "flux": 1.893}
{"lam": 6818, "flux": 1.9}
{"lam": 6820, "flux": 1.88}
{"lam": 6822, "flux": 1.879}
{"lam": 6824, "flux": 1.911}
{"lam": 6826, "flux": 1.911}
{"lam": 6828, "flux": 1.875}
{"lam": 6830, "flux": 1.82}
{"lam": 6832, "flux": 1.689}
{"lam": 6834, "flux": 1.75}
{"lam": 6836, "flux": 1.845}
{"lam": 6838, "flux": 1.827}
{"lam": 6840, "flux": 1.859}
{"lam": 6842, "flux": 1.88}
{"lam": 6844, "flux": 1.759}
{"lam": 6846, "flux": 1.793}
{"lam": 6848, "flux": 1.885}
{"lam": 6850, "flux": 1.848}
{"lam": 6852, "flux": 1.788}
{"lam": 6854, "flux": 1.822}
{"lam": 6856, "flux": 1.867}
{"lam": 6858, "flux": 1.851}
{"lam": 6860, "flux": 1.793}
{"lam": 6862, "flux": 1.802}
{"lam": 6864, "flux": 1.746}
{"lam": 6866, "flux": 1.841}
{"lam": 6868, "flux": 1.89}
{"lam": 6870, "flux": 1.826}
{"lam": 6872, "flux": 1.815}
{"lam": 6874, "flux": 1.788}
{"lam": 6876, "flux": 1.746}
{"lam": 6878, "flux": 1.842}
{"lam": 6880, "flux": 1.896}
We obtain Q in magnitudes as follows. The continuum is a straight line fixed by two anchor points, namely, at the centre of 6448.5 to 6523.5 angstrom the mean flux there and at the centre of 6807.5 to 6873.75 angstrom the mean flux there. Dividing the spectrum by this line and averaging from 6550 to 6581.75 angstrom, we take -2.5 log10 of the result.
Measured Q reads 0.05 mag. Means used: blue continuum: 1.92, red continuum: 1.84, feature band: 1.81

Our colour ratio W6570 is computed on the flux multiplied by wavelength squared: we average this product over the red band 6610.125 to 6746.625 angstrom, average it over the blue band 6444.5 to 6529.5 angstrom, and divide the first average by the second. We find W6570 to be 1.04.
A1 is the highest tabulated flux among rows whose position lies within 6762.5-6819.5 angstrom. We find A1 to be 1.96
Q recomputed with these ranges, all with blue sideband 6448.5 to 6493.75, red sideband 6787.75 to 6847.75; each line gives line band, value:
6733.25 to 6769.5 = -0.02 mag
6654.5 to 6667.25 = -0.01 mag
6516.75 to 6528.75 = -0.03 mag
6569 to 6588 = 0.01 mag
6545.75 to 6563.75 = 0.05 mag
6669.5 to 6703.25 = -0.02 mag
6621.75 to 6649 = 0.00 mag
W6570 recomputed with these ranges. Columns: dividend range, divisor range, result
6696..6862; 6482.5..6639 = 1.06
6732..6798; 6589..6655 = 1.04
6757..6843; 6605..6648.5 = 1.04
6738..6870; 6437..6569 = 1.07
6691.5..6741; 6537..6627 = 1.05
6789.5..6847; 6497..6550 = 1.06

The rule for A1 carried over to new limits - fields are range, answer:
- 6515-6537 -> 2.015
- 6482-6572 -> 2.04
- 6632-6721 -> 1.999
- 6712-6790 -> 2.017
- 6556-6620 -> 1.98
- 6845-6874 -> 1.89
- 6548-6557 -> 1.917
